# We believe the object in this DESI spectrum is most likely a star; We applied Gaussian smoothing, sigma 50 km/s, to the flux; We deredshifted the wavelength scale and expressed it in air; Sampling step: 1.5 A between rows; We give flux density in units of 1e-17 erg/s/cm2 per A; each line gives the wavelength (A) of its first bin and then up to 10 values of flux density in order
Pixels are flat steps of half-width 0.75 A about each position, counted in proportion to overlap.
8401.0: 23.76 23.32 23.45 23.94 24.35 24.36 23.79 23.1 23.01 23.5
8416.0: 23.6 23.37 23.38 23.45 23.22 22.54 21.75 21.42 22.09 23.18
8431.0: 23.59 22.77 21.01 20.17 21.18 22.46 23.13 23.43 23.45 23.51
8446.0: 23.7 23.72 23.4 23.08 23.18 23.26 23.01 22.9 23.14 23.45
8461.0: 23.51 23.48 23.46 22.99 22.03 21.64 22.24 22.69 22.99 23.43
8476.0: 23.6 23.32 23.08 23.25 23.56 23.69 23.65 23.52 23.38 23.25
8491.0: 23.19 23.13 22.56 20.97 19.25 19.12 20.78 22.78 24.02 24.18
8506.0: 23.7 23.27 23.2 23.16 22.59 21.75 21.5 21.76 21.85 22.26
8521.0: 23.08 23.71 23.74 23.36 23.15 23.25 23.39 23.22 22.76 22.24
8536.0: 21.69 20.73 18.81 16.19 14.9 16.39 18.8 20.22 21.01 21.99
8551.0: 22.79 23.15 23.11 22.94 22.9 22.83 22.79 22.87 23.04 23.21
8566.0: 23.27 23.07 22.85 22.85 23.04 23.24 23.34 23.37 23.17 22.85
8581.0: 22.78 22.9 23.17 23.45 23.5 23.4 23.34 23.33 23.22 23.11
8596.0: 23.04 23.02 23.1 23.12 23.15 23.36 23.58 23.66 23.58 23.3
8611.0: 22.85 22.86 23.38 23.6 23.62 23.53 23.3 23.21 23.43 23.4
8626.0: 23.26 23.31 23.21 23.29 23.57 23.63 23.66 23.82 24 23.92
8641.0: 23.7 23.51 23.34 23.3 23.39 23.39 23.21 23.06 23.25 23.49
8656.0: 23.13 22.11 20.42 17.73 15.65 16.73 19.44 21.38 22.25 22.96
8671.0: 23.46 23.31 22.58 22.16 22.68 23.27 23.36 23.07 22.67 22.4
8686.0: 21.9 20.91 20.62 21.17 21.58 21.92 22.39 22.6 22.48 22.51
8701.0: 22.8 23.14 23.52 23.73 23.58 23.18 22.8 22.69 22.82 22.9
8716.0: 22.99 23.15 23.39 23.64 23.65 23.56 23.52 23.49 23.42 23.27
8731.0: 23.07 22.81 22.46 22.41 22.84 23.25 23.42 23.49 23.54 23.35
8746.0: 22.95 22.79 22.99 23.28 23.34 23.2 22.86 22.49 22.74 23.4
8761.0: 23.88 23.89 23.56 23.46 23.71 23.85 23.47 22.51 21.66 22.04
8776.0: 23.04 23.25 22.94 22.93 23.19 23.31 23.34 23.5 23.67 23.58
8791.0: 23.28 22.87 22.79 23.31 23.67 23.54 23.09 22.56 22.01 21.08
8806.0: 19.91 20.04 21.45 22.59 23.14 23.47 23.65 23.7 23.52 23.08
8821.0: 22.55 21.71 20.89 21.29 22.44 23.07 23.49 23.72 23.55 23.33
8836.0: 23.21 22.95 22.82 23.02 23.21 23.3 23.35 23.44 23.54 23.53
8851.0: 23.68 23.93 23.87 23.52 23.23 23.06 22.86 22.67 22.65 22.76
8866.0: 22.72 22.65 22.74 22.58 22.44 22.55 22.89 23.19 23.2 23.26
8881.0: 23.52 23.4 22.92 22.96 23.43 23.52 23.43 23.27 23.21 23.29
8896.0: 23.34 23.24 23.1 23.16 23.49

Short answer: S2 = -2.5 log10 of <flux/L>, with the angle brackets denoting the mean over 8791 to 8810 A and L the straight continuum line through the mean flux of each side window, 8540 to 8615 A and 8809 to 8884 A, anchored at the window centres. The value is 0.03 mag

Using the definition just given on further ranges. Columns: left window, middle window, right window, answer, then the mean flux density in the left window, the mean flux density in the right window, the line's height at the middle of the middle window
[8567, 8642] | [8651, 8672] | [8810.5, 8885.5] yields 0.106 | 23.3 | 23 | 23.2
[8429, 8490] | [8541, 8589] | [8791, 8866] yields 0.034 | 23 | 22.9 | 23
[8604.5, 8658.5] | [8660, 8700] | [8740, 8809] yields 0.078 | 23.4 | 23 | 23.2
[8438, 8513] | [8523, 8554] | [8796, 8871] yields 0.087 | 22.9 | 22.8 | 22.9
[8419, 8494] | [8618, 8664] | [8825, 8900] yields 0.017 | 22.9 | 23.1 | 23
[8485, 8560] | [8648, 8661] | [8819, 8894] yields 0.006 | 22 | 23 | 22.4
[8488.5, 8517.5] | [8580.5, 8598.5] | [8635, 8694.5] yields -0.045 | 22.3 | 22.2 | 22.2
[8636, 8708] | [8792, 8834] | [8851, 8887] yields 0.012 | 22.3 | 23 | 22.8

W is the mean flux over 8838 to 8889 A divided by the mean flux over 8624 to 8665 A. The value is 1.03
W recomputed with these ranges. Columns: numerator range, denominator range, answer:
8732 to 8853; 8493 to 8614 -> 1.02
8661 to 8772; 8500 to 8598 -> 1.01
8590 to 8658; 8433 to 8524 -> 1.03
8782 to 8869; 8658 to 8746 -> 1.02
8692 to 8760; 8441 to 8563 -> 1.03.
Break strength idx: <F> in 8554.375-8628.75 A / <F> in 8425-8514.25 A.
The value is 1.02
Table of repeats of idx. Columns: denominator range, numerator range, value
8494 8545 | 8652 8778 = 1.04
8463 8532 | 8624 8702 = 0.98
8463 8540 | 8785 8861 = 1.01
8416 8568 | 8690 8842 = 1.02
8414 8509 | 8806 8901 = 1.01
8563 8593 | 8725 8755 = 1.00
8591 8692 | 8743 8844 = 1.01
